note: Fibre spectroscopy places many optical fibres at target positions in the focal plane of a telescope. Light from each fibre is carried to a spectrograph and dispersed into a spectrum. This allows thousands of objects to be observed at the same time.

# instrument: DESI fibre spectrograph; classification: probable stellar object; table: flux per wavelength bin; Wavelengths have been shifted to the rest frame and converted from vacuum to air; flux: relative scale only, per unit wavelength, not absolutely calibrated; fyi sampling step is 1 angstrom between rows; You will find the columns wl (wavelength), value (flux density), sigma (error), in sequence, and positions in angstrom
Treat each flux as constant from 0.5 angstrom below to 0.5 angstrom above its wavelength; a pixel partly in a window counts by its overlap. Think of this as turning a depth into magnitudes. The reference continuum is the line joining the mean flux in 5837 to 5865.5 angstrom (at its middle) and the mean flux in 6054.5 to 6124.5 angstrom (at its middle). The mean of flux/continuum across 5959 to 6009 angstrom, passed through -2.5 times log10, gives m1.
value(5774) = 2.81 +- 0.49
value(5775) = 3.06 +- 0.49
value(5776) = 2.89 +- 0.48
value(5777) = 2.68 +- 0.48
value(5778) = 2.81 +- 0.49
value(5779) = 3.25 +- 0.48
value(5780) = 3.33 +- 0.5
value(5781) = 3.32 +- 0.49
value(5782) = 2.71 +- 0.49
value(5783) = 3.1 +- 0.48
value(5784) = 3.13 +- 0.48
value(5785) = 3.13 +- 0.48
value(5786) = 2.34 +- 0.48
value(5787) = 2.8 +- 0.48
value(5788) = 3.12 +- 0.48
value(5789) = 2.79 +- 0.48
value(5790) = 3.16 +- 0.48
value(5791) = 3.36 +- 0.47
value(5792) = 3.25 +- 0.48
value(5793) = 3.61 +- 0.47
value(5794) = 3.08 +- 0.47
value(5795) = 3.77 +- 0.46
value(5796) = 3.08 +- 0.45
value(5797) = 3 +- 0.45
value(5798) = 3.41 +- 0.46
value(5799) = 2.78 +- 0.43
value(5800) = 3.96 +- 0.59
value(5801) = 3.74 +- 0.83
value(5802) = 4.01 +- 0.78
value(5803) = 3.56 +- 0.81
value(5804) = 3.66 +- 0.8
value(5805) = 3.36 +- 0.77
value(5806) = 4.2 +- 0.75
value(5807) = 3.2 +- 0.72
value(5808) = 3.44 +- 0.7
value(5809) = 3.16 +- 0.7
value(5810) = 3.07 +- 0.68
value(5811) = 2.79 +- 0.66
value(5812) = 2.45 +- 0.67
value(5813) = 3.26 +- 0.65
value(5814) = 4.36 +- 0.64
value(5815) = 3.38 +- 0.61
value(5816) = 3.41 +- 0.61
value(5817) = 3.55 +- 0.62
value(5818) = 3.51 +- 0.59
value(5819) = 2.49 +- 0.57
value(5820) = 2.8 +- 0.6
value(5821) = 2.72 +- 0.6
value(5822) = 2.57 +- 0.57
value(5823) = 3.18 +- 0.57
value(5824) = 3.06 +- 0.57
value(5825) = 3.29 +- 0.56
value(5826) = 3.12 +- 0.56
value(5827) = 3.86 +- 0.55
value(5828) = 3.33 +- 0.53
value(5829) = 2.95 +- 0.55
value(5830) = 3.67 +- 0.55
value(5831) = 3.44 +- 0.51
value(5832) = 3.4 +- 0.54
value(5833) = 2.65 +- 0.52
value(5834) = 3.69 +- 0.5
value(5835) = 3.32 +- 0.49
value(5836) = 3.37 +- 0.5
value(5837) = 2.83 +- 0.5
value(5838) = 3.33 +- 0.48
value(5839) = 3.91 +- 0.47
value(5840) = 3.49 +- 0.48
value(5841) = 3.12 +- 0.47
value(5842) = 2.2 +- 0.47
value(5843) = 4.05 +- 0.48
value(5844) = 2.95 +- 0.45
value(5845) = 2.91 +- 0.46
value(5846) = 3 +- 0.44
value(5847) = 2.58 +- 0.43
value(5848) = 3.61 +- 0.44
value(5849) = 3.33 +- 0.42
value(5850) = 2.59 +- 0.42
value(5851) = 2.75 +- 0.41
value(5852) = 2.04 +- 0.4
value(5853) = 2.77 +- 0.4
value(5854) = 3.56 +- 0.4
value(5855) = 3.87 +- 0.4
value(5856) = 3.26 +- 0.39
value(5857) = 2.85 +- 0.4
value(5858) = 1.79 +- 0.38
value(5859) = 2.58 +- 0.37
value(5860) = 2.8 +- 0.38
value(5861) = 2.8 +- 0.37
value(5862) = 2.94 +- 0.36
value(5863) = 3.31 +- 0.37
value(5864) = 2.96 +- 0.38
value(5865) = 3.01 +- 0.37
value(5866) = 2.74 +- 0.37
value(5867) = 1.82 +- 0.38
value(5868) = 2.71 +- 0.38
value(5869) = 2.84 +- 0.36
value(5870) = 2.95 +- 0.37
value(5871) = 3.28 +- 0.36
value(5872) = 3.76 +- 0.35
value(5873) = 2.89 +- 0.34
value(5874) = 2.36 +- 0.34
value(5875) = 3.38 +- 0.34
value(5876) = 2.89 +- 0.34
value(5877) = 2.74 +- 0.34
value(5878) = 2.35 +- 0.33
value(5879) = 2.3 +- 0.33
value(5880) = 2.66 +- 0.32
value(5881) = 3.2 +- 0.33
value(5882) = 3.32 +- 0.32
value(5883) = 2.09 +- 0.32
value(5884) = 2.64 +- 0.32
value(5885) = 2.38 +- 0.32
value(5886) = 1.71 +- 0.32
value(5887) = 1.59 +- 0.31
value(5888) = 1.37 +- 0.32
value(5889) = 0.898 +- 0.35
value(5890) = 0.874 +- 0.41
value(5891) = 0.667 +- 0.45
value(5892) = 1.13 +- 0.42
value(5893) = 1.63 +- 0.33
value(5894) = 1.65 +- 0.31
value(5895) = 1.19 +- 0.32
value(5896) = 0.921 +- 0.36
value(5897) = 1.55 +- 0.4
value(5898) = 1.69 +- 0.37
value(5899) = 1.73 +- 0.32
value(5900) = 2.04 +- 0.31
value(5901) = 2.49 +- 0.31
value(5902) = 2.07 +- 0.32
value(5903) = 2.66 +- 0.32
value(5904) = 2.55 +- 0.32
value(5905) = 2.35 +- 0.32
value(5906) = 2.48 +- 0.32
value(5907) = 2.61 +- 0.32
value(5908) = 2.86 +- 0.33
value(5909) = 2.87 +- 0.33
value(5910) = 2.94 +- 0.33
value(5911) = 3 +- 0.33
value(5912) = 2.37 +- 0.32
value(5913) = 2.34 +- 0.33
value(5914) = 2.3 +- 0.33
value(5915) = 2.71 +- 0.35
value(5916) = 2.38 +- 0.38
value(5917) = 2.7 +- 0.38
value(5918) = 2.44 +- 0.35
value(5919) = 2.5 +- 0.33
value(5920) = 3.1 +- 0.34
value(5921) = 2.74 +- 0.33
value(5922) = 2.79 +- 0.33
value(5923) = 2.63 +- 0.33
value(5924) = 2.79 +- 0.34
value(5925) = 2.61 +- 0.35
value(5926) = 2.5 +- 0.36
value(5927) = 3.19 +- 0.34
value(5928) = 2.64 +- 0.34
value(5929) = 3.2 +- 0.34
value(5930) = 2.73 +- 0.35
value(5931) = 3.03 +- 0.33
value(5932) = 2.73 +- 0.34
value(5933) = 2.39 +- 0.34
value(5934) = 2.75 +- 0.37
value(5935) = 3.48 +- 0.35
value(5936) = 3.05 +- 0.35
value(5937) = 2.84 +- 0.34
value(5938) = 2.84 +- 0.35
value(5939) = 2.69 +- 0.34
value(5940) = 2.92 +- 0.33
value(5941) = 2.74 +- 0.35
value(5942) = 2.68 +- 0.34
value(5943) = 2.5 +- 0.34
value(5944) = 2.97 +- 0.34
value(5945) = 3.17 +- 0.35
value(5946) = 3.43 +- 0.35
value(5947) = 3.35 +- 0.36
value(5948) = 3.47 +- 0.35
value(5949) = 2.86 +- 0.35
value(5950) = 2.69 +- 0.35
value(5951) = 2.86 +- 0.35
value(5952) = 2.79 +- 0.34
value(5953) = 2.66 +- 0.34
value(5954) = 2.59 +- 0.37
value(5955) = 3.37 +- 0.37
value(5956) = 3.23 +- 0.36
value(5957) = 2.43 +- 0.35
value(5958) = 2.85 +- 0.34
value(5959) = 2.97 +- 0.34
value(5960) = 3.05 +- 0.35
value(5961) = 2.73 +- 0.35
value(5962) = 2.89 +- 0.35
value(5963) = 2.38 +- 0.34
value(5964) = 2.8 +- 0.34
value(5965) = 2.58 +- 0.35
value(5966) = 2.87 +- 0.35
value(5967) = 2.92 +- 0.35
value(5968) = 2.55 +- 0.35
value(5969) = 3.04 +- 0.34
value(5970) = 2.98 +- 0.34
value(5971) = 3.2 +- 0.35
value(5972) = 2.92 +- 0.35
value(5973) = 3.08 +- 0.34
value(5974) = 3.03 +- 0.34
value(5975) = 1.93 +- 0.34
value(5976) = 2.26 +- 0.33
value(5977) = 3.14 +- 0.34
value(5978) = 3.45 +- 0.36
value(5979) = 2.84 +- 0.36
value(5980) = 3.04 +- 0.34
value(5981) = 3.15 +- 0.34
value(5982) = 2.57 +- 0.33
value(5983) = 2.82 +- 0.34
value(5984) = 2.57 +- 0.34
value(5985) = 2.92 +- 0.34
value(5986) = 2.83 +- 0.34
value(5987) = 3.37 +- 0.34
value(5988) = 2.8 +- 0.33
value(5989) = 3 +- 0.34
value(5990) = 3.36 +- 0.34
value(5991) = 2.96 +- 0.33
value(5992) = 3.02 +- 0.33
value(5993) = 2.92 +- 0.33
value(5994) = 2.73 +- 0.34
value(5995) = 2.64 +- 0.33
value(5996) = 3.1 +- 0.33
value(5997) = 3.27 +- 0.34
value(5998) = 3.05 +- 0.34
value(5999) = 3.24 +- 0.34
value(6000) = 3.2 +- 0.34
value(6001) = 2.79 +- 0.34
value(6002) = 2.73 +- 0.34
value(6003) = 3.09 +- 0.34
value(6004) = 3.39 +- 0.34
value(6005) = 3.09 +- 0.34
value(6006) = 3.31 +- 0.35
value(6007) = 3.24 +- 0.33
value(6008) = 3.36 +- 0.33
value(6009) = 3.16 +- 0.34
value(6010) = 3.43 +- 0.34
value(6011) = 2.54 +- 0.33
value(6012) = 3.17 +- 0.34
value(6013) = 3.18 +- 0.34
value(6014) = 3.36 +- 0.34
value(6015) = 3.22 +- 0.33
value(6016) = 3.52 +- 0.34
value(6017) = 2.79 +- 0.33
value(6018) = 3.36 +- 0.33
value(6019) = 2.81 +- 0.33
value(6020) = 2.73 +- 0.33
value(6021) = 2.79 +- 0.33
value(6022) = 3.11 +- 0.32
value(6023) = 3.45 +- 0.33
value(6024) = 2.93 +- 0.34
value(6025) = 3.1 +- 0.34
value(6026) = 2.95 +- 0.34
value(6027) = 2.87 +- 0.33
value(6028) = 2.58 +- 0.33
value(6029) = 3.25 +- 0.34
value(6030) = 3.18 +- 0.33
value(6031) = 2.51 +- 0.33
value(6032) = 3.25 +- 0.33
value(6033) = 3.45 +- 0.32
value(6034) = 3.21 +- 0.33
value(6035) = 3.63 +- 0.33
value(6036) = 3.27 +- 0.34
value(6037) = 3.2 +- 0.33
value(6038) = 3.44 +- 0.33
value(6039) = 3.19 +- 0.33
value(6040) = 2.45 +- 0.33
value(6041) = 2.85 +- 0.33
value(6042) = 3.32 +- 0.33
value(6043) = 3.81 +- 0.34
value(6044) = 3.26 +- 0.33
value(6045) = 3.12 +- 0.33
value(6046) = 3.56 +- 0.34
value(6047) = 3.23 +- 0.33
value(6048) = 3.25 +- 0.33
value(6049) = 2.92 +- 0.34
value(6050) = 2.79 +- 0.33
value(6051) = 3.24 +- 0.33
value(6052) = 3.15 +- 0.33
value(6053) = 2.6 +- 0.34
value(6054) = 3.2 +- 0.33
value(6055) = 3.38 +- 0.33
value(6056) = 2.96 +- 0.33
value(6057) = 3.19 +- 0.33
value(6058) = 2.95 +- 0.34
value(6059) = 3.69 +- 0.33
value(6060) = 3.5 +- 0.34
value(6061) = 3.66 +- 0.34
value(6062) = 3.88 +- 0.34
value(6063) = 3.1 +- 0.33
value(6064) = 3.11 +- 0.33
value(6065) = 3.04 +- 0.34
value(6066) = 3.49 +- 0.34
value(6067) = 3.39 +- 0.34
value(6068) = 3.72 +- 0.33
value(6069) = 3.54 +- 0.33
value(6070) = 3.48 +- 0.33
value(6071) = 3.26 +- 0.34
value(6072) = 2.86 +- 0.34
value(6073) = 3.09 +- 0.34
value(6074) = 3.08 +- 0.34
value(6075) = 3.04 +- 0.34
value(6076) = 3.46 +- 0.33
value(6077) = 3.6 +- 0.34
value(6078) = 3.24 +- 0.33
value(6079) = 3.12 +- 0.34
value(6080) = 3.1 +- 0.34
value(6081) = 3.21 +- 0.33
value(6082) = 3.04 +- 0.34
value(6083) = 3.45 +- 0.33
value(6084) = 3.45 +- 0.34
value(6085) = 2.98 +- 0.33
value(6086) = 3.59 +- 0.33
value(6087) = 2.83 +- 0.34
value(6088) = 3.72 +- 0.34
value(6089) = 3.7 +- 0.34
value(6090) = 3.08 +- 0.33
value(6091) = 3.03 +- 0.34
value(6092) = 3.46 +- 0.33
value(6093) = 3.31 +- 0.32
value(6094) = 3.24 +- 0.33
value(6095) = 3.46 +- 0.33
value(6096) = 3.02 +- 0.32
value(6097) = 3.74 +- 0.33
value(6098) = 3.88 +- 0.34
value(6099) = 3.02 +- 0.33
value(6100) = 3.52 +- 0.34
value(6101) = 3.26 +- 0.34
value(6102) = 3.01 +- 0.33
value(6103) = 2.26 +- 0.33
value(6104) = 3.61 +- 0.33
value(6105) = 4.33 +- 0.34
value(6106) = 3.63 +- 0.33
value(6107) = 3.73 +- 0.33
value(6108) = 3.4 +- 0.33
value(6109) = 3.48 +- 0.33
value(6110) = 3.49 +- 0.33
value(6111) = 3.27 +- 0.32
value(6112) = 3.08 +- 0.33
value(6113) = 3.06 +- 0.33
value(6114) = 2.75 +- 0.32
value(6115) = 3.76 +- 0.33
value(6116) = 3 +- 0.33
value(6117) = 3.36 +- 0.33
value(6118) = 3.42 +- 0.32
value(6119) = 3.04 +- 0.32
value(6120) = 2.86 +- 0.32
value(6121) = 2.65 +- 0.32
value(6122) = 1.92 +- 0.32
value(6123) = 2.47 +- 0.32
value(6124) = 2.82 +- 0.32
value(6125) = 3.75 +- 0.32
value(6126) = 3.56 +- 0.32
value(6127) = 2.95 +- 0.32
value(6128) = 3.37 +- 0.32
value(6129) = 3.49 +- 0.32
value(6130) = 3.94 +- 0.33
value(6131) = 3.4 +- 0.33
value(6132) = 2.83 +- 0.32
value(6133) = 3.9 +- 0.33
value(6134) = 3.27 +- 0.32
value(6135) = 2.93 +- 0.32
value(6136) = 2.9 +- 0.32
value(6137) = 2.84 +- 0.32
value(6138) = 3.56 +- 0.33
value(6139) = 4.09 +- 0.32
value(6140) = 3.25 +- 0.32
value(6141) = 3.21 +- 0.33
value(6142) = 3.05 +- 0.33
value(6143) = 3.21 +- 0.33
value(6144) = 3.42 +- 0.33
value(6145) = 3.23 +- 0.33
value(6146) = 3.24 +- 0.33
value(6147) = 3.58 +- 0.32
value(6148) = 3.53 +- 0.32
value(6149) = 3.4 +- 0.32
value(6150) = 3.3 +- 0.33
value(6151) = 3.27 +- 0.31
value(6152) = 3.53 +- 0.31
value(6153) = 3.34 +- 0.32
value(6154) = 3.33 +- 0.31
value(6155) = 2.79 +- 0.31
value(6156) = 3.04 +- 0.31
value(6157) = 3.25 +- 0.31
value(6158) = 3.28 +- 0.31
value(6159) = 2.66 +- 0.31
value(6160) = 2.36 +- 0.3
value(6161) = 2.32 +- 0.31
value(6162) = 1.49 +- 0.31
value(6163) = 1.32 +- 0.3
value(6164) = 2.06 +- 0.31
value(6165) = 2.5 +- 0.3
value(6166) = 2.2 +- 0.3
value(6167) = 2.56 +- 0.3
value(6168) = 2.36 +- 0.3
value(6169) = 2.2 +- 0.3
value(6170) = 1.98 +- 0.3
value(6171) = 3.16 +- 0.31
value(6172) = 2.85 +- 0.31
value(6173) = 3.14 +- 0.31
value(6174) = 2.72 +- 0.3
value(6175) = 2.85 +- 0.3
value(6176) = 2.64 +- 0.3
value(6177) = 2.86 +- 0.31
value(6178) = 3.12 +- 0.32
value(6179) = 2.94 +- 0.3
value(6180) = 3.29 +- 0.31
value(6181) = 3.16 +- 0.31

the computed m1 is 0.07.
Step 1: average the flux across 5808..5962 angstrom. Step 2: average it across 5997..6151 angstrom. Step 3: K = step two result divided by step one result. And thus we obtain 1.17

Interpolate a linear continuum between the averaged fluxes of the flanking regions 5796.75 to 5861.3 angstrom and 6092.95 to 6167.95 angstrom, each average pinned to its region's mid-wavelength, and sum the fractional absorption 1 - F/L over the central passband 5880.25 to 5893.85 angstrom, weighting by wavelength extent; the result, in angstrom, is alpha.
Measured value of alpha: 5.8 angstrom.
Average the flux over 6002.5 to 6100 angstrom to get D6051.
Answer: 3.22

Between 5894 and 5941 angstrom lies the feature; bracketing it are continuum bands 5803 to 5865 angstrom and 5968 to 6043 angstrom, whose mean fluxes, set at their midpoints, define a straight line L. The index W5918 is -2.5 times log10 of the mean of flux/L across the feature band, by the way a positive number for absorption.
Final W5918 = 0.21 mag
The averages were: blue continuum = 3.15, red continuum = 3.04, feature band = 2.54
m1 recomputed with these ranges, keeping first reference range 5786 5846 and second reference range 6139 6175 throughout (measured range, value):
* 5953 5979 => 0.09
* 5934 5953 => 0.06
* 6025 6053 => -0.04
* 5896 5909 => 0.38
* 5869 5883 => 0.11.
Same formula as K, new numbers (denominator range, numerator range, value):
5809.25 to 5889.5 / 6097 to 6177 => 1.05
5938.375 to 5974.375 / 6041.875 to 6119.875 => 1.14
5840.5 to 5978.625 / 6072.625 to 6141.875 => 1.23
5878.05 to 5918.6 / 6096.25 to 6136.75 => 1.52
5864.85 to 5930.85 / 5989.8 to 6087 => 1.32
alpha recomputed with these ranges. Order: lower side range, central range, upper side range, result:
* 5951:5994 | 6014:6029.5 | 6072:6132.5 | -0.1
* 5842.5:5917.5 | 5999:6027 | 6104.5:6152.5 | -1.7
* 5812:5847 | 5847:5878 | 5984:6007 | 2.8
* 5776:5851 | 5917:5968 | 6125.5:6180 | 4.6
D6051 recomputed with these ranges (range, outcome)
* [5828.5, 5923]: 2.63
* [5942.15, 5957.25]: 2.96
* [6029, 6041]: 3.15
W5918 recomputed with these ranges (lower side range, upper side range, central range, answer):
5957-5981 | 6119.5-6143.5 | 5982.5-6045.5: -0.05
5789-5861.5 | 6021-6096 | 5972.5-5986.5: 0.14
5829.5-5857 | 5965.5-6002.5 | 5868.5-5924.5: 0.29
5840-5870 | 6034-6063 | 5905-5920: 0.15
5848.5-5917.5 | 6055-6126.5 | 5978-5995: -0.03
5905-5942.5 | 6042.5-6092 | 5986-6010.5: -0.03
